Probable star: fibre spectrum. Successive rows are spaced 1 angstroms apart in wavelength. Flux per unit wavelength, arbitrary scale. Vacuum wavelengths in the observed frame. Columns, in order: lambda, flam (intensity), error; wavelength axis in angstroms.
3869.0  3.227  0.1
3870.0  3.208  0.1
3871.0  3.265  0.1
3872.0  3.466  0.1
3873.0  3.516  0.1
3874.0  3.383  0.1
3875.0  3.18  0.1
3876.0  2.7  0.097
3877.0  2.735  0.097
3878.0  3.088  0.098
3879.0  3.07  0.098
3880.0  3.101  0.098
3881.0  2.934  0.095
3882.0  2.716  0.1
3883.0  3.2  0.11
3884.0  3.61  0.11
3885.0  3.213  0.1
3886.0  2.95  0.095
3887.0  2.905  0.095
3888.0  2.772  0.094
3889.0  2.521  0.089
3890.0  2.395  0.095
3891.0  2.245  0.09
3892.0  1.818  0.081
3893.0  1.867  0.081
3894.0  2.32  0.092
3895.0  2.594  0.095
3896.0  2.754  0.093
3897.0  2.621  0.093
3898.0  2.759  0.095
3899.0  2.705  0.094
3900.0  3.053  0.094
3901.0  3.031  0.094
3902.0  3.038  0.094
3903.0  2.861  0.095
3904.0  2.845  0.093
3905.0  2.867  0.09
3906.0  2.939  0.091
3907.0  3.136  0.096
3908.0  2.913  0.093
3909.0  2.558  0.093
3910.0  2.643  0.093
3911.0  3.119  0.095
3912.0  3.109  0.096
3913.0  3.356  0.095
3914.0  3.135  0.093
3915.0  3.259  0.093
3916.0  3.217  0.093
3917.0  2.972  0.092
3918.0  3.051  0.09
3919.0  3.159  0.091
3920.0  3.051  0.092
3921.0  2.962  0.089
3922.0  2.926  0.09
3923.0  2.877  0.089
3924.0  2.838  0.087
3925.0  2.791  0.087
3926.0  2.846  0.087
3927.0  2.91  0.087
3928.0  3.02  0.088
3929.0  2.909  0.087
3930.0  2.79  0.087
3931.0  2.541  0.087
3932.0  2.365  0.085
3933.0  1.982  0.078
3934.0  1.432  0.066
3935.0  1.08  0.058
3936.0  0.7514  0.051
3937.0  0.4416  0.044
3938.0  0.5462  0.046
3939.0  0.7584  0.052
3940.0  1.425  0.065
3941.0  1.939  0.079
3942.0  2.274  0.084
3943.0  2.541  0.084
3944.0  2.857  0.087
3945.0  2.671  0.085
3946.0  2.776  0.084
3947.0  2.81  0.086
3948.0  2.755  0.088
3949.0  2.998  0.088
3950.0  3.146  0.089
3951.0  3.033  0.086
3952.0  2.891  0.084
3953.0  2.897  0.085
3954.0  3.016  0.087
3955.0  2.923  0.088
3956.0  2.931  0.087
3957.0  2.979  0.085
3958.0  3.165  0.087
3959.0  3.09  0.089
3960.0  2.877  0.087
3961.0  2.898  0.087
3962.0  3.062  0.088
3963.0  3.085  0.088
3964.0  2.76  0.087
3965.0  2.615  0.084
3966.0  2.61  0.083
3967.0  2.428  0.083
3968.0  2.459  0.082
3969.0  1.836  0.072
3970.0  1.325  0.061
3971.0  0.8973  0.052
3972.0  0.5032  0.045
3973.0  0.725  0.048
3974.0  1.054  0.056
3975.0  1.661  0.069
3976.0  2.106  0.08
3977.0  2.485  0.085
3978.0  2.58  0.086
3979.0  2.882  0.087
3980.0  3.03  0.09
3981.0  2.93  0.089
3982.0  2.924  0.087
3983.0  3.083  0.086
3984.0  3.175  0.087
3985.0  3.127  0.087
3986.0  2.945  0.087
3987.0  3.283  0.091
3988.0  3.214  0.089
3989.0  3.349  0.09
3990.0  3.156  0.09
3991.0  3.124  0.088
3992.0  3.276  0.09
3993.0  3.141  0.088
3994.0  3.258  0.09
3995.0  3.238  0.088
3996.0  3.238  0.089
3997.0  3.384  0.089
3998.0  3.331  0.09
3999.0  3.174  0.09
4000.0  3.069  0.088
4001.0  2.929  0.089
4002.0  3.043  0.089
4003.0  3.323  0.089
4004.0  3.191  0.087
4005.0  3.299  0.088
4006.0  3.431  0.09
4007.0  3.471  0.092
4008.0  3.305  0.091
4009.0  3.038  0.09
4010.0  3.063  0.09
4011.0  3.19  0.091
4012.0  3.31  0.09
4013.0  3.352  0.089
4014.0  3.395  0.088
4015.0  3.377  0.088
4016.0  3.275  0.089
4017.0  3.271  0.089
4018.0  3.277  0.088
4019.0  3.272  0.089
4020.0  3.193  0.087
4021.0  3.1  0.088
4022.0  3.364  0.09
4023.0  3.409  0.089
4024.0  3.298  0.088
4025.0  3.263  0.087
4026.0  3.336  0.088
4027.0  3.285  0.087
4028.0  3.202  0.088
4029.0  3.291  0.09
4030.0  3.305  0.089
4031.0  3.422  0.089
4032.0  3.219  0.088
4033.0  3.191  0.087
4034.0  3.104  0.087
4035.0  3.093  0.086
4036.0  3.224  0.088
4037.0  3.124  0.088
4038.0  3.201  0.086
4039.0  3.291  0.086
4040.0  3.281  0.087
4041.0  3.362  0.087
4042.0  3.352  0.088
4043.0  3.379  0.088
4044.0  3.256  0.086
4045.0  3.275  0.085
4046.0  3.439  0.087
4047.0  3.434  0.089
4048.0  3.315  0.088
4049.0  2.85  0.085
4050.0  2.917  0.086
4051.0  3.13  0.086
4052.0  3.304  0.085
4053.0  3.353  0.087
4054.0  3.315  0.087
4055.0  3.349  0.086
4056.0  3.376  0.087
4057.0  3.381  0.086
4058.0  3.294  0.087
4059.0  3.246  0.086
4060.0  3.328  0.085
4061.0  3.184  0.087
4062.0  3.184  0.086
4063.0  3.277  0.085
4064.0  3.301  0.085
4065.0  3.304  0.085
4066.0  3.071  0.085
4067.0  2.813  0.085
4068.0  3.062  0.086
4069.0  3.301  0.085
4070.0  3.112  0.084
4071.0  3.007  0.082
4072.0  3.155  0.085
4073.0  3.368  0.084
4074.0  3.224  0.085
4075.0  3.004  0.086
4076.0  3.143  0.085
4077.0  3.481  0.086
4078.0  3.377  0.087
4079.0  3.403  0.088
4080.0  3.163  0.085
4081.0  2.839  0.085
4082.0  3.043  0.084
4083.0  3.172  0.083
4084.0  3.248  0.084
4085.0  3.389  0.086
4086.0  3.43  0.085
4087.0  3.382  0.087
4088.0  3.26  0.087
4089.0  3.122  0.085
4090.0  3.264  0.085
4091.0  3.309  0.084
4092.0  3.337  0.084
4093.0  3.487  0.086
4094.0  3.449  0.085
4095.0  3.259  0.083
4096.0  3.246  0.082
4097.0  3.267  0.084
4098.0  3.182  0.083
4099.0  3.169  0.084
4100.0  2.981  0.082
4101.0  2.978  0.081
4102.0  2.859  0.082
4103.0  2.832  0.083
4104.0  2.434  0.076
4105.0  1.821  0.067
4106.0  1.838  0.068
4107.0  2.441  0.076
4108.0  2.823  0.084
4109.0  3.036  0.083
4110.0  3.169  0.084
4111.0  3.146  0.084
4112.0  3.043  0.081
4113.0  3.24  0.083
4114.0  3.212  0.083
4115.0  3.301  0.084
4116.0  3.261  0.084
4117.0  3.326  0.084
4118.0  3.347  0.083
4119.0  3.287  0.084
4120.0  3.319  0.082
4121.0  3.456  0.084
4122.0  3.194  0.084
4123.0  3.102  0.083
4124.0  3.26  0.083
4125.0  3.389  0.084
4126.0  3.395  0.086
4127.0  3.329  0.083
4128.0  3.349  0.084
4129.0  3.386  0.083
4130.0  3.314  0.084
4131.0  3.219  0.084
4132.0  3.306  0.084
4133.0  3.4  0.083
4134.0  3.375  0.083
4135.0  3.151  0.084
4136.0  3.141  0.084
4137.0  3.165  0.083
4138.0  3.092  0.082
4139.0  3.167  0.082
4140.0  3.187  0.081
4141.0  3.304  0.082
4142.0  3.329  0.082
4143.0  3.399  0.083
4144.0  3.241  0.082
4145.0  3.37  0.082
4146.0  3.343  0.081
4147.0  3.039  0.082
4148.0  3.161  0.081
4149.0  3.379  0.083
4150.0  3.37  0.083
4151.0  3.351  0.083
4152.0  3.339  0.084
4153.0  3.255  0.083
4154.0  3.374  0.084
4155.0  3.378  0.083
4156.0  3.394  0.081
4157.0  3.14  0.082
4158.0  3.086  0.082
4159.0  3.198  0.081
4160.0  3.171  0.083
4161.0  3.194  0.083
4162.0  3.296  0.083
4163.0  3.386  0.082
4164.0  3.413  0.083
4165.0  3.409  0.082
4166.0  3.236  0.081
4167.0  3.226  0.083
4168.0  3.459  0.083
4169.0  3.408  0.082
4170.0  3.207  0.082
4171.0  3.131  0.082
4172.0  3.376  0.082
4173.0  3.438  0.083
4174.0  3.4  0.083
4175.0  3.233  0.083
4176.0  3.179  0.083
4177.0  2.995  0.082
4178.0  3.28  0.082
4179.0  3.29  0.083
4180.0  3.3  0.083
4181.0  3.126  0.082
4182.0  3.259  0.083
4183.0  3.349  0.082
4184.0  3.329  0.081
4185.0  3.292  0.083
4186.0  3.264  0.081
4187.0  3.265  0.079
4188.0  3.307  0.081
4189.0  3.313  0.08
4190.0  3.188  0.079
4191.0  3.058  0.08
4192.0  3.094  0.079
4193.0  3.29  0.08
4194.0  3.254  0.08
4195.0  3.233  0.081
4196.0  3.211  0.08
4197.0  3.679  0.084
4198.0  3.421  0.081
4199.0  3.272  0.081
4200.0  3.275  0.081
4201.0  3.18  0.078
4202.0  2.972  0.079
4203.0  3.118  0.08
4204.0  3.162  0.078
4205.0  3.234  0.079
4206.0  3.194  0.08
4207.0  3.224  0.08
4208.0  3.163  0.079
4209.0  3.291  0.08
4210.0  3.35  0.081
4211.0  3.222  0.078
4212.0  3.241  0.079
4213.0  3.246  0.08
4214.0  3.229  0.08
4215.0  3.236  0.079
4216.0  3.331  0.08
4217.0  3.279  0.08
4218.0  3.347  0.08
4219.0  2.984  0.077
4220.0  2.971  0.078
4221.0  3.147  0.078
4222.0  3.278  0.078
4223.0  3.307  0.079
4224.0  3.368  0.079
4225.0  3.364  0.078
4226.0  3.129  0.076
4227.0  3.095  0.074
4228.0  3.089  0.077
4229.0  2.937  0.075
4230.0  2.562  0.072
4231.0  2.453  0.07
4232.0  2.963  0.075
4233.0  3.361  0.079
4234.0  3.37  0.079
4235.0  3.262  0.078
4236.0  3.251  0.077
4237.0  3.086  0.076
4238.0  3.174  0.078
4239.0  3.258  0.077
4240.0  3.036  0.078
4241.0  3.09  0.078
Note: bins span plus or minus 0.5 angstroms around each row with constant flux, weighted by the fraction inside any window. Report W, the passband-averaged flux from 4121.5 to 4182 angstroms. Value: 3.28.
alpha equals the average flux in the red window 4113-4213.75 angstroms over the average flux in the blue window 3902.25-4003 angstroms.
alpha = 1.2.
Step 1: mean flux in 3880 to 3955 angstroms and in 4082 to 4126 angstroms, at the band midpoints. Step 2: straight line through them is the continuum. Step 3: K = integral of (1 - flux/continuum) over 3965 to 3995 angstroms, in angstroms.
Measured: 3.1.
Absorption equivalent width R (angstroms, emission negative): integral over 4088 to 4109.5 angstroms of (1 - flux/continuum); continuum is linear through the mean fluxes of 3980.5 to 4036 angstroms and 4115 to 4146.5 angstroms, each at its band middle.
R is 2.0 angstroms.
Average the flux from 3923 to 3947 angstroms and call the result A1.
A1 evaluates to 2.14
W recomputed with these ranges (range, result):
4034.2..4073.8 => 3.23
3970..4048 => 3.04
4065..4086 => 3.18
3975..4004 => 3.04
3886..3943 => 2.54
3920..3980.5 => 2.37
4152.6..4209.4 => 3.26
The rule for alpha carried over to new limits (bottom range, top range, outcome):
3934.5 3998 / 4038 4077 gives 1.28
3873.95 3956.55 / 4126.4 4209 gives 1.22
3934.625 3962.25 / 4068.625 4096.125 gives 1.35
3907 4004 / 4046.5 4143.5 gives 1.20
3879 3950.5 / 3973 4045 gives 1.19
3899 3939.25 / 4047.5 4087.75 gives 1.23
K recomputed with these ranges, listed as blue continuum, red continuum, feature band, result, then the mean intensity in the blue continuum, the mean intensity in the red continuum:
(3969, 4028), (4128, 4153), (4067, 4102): -0.8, 2.94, 3.27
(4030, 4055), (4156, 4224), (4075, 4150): 1.7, 3.25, 3.25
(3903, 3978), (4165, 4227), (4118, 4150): -2.2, 2.5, 3.25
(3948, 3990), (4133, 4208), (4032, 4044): -1.7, 2.62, 3.26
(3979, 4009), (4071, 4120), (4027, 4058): -1.1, 3.18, 3.12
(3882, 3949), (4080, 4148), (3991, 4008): -2.4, 2.6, 3.16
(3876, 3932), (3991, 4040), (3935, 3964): 5.4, 2.86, 3.25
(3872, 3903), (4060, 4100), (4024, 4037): -0.5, 2.84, 3.22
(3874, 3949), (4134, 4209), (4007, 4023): -2.1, 2.64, 3.26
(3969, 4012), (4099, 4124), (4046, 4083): -3.7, 2.8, 2.99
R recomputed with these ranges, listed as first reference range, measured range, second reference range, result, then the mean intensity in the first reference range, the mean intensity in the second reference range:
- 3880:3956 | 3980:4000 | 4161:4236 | -2.7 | 2.64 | 3.23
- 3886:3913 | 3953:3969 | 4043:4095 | 0.4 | 2.72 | 3.24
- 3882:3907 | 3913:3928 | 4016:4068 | -0.9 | 2.75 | 3.25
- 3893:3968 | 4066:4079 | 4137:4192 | -0.6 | 2.66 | 3.27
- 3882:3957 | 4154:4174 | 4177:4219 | -0.8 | 2.64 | 3.25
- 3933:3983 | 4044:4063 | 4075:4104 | -2.0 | 2.29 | 3.2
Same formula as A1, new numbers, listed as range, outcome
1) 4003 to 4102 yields 3.24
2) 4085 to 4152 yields 3.18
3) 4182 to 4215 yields 3.25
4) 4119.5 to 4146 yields 3.28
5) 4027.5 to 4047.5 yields 3.27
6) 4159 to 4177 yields 3.29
